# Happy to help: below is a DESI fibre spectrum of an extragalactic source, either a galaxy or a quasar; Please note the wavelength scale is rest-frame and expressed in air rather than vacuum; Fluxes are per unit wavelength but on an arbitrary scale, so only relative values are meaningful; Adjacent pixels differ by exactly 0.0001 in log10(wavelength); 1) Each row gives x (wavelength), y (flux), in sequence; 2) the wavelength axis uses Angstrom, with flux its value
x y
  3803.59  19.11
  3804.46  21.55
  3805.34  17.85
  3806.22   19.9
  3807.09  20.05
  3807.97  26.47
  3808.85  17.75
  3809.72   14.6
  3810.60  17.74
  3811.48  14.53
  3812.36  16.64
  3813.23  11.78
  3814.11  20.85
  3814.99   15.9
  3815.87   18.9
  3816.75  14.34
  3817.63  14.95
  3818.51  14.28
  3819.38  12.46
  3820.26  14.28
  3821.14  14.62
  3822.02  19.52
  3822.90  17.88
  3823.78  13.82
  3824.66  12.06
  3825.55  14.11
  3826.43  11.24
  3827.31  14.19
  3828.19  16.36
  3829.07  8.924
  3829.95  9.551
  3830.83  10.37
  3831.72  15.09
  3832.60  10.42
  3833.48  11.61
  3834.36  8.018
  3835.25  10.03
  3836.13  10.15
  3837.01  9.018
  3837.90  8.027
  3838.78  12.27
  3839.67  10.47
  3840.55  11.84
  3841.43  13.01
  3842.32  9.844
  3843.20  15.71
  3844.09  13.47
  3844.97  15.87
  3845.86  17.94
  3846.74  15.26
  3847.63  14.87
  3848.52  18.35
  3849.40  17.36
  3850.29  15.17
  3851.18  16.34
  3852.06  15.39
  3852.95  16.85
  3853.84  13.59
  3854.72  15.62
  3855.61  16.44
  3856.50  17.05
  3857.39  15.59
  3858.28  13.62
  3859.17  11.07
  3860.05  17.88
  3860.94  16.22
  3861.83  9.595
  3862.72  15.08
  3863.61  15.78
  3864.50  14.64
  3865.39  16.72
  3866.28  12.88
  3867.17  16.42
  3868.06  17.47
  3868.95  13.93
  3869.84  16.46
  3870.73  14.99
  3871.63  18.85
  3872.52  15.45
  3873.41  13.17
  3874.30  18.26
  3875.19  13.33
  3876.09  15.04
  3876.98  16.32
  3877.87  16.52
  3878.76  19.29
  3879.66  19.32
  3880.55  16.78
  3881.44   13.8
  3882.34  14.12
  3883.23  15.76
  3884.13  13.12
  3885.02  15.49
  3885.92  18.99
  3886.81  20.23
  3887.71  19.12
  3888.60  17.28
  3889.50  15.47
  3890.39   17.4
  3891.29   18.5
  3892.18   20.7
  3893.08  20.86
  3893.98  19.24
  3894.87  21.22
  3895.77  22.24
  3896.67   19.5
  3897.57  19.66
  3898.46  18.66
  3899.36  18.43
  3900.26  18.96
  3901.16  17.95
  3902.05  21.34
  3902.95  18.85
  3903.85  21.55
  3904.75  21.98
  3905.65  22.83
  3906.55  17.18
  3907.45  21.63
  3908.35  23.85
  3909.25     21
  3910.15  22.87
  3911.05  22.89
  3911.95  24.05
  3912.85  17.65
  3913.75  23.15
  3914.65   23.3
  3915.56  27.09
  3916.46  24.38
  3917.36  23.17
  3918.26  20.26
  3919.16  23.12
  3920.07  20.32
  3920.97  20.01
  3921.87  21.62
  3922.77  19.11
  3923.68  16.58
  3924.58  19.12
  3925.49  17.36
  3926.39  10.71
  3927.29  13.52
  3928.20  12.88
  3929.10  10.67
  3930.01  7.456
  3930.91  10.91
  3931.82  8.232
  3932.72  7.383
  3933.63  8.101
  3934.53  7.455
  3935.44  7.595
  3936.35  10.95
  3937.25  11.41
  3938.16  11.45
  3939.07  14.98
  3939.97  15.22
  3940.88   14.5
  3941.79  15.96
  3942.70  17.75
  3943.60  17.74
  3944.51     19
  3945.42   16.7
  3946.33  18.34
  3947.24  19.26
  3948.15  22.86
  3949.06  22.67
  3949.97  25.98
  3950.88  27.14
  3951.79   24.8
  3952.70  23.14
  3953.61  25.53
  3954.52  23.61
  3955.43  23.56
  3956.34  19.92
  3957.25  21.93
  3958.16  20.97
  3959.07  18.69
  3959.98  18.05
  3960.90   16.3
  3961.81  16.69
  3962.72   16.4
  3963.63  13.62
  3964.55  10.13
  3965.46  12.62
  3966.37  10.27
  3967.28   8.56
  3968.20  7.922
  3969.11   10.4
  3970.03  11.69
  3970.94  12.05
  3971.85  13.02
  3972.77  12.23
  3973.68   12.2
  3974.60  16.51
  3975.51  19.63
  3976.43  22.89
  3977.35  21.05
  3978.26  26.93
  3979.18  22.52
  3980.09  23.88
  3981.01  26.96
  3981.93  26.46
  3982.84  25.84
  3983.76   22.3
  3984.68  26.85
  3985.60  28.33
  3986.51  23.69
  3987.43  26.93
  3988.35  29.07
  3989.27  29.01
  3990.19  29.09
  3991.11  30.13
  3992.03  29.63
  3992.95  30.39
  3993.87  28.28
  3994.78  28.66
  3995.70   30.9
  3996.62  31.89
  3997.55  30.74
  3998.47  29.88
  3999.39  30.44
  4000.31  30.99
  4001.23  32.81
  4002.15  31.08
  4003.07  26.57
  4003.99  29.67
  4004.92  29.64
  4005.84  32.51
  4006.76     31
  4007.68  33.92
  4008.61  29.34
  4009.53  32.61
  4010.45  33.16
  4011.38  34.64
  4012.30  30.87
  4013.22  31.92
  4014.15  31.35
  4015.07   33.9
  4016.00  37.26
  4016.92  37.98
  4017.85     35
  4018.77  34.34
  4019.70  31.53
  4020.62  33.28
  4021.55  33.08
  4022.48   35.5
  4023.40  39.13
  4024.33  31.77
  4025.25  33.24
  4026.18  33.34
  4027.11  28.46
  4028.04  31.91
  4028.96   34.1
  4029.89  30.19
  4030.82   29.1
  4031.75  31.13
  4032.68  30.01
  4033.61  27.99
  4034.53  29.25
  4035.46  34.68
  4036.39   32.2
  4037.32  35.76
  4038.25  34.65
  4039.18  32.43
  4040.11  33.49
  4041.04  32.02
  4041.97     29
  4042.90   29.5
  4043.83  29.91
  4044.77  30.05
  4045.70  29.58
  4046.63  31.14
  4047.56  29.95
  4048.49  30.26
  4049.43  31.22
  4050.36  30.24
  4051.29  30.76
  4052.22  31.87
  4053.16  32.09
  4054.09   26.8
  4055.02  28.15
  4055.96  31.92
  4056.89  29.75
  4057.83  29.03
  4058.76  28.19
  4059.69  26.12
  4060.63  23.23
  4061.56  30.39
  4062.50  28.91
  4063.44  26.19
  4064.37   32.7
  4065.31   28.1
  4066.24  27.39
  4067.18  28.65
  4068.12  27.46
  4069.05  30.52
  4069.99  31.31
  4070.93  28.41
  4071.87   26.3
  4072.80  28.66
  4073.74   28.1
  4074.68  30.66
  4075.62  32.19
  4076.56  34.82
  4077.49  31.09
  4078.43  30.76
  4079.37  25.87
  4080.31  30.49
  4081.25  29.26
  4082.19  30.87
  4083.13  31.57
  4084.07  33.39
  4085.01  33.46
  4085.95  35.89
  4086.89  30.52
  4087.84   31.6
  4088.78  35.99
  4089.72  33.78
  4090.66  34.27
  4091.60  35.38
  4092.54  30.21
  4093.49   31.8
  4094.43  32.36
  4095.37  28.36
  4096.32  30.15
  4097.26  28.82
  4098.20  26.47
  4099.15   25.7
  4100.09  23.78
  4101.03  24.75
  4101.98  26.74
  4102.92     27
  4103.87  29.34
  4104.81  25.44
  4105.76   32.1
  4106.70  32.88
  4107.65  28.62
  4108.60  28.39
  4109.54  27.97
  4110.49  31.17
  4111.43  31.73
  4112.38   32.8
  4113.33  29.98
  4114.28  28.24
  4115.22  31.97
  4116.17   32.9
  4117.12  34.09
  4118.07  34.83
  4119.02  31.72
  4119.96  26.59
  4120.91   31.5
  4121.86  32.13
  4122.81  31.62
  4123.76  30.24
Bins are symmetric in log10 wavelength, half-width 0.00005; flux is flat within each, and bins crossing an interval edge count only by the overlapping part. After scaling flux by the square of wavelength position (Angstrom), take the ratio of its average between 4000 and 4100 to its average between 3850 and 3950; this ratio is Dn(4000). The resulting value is 2.0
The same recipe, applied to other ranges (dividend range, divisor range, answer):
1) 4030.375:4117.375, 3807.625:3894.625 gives 2.23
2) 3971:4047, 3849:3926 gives 1.73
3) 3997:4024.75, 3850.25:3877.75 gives 2.28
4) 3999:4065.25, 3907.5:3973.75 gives 1.92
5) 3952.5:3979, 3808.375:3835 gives 1.27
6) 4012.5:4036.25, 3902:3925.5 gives 1.62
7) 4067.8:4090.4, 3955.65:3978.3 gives 2.12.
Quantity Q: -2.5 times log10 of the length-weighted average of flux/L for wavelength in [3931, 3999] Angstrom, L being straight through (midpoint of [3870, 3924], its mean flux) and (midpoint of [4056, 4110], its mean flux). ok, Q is 0.178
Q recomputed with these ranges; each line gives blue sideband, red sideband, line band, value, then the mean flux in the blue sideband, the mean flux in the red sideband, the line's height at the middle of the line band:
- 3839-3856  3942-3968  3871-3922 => -0.156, 14.9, 18.9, 16.7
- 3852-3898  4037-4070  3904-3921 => -0.149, 16.5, 29.9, 19.3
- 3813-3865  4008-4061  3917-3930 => 0.233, 14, 31.6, 21.6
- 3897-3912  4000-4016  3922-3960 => 0.430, 20.7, 31.7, 24.6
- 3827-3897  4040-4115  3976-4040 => -0.209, 15.2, 29.9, 25.2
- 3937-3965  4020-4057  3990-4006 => -0.176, 18.9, 31.5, 25.7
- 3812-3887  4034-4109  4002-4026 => -0.250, 14.6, 30.1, 26.1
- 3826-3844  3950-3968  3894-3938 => -0.130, 11.4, 18.5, 16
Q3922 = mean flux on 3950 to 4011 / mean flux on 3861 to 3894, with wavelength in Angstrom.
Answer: 1.4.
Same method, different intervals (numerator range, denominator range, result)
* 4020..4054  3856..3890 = 2.00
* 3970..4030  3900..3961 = 1.55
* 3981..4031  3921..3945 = 2.30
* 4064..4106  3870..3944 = 1.73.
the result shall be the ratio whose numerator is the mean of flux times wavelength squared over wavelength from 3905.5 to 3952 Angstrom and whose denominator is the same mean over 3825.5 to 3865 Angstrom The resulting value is 1.4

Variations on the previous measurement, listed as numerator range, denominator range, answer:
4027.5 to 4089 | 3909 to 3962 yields 1.79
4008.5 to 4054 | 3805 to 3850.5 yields 2.48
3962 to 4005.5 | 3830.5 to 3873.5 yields 1.74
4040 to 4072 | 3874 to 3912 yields 1.70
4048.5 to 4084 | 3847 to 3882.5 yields 2.09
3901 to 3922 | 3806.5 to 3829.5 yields 1.46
